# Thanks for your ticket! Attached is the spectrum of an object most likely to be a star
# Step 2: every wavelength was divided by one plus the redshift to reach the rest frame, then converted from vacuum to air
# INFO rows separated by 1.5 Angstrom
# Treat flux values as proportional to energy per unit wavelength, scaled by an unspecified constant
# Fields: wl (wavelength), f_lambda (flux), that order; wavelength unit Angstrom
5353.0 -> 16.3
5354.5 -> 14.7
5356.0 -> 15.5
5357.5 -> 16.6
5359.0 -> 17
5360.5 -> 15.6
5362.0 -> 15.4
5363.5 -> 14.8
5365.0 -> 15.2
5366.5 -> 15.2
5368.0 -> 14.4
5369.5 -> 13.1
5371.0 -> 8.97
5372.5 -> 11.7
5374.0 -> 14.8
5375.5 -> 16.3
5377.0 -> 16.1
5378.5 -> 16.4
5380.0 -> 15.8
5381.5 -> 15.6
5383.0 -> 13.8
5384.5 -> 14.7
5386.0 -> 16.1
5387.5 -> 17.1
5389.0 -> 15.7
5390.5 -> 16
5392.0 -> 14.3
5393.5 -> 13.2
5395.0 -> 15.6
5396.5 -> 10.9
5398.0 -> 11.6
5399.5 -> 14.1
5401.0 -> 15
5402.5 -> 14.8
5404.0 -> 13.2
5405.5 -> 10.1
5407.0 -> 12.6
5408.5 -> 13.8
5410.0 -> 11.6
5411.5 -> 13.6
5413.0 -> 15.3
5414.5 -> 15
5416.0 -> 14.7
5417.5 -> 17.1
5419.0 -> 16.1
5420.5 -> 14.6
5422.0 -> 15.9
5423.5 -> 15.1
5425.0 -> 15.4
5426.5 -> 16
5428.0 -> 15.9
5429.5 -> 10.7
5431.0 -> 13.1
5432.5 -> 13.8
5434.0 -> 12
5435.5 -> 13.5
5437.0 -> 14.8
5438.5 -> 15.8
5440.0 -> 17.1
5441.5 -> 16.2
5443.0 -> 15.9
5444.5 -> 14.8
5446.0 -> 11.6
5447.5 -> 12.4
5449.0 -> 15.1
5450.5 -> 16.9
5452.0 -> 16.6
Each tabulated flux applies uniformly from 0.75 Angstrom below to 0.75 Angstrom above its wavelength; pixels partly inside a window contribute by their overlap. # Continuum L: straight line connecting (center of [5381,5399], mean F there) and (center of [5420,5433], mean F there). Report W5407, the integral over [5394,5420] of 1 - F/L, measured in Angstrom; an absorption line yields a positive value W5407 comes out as 1.2 Angstrom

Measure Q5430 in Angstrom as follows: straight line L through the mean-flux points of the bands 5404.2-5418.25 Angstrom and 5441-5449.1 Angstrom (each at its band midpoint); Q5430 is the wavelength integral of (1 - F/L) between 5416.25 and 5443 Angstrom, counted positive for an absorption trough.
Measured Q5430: -1.8 Angstrom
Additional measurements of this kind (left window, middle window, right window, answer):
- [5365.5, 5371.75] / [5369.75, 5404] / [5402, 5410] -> -4.2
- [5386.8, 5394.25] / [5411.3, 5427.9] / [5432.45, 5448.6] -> -0.8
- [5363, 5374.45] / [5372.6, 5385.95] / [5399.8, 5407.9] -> -1.9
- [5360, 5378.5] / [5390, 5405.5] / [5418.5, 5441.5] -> 0.9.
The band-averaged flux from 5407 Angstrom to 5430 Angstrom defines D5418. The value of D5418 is 14.7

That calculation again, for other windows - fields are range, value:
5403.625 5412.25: 12.5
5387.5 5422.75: 14.2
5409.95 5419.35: 15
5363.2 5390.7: 14.8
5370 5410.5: 14.1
